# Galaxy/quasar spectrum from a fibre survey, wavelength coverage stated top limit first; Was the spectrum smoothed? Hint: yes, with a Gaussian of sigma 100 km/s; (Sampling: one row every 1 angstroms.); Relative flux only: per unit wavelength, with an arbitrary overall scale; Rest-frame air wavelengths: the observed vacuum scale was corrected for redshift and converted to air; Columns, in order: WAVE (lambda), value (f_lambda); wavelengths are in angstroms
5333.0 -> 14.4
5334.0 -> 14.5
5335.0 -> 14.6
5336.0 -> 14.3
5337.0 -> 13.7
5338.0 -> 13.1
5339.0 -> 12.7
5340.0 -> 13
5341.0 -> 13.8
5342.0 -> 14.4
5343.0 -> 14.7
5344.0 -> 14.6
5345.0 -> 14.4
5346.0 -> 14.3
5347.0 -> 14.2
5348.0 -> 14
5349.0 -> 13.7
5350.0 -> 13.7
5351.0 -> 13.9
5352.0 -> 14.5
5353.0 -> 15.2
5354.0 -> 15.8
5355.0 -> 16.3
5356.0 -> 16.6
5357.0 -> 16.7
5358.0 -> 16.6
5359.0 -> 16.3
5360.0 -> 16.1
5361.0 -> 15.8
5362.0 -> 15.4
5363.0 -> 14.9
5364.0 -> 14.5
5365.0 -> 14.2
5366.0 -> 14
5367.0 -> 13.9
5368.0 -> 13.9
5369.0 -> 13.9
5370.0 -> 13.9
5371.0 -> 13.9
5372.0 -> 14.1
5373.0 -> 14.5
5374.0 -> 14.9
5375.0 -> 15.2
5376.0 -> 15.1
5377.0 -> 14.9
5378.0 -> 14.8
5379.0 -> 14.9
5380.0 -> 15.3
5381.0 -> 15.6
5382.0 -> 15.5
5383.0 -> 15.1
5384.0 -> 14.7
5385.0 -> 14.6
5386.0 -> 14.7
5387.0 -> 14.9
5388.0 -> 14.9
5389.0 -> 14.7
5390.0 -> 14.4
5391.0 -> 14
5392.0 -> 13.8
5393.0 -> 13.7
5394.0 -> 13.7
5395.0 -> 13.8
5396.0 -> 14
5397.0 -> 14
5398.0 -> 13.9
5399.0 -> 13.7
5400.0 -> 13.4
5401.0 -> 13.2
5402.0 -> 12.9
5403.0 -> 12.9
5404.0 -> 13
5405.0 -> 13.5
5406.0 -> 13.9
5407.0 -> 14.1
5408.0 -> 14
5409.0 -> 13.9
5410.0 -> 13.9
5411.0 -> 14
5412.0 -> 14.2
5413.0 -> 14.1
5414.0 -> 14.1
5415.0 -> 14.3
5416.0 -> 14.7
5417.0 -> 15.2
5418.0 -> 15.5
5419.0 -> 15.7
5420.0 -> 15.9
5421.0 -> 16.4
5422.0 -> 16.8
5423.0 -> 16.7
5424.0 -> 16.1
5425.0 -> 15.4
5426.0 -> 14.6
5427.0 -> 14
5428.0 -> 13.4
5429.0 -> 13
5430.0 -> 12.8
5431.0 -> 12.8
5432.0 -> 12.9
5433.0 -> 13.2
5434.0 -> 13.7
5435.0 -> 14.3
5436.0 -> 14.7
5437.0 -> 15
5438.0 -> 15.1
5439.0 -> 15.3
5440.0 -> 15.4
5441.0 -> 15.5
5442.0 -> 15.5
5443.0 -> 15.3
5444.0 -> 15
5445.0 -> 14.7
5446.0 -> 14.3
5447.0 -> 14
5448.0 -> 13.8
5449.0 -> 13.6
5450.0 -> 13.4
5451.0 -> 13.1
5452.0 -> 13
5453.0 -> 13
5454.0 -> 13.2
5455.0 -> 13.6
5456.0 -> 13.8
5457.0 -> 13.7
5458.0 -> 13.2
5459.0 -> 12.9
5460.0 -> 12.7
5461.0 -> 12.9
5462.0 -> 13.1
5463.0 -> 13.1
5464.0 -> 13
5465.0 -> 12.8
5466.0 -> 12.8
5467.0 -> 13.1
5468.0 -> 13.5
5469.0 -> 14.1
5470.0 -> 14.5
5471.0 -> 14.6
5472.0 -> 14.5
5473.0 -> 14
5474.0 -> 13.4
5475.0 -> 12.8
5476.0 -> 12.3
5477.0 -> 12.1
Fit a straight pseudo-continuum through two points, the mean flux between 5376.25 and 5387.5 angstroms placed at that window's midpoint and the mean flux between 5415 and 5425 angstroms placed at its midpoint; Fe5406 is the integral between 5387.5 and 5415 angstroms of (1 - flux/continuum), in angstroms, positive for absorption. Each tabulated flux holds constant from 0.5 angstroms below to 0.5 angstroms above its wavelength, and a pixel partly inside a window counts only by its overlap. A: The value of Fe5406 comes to 2.77 angstroms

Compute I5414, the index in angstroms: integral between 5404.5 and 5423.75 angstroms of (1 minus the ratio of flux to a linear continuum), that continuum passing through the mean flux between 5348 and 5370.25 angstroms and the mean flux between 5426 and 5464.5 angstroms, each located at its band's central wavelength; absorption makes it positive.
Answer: -0.76 angstroms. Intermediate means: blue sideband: 15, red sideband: 13.8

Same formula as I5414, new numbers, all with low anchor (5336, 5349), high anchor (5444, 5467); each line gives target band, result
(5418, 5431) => -1.4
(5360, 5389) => -2.1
